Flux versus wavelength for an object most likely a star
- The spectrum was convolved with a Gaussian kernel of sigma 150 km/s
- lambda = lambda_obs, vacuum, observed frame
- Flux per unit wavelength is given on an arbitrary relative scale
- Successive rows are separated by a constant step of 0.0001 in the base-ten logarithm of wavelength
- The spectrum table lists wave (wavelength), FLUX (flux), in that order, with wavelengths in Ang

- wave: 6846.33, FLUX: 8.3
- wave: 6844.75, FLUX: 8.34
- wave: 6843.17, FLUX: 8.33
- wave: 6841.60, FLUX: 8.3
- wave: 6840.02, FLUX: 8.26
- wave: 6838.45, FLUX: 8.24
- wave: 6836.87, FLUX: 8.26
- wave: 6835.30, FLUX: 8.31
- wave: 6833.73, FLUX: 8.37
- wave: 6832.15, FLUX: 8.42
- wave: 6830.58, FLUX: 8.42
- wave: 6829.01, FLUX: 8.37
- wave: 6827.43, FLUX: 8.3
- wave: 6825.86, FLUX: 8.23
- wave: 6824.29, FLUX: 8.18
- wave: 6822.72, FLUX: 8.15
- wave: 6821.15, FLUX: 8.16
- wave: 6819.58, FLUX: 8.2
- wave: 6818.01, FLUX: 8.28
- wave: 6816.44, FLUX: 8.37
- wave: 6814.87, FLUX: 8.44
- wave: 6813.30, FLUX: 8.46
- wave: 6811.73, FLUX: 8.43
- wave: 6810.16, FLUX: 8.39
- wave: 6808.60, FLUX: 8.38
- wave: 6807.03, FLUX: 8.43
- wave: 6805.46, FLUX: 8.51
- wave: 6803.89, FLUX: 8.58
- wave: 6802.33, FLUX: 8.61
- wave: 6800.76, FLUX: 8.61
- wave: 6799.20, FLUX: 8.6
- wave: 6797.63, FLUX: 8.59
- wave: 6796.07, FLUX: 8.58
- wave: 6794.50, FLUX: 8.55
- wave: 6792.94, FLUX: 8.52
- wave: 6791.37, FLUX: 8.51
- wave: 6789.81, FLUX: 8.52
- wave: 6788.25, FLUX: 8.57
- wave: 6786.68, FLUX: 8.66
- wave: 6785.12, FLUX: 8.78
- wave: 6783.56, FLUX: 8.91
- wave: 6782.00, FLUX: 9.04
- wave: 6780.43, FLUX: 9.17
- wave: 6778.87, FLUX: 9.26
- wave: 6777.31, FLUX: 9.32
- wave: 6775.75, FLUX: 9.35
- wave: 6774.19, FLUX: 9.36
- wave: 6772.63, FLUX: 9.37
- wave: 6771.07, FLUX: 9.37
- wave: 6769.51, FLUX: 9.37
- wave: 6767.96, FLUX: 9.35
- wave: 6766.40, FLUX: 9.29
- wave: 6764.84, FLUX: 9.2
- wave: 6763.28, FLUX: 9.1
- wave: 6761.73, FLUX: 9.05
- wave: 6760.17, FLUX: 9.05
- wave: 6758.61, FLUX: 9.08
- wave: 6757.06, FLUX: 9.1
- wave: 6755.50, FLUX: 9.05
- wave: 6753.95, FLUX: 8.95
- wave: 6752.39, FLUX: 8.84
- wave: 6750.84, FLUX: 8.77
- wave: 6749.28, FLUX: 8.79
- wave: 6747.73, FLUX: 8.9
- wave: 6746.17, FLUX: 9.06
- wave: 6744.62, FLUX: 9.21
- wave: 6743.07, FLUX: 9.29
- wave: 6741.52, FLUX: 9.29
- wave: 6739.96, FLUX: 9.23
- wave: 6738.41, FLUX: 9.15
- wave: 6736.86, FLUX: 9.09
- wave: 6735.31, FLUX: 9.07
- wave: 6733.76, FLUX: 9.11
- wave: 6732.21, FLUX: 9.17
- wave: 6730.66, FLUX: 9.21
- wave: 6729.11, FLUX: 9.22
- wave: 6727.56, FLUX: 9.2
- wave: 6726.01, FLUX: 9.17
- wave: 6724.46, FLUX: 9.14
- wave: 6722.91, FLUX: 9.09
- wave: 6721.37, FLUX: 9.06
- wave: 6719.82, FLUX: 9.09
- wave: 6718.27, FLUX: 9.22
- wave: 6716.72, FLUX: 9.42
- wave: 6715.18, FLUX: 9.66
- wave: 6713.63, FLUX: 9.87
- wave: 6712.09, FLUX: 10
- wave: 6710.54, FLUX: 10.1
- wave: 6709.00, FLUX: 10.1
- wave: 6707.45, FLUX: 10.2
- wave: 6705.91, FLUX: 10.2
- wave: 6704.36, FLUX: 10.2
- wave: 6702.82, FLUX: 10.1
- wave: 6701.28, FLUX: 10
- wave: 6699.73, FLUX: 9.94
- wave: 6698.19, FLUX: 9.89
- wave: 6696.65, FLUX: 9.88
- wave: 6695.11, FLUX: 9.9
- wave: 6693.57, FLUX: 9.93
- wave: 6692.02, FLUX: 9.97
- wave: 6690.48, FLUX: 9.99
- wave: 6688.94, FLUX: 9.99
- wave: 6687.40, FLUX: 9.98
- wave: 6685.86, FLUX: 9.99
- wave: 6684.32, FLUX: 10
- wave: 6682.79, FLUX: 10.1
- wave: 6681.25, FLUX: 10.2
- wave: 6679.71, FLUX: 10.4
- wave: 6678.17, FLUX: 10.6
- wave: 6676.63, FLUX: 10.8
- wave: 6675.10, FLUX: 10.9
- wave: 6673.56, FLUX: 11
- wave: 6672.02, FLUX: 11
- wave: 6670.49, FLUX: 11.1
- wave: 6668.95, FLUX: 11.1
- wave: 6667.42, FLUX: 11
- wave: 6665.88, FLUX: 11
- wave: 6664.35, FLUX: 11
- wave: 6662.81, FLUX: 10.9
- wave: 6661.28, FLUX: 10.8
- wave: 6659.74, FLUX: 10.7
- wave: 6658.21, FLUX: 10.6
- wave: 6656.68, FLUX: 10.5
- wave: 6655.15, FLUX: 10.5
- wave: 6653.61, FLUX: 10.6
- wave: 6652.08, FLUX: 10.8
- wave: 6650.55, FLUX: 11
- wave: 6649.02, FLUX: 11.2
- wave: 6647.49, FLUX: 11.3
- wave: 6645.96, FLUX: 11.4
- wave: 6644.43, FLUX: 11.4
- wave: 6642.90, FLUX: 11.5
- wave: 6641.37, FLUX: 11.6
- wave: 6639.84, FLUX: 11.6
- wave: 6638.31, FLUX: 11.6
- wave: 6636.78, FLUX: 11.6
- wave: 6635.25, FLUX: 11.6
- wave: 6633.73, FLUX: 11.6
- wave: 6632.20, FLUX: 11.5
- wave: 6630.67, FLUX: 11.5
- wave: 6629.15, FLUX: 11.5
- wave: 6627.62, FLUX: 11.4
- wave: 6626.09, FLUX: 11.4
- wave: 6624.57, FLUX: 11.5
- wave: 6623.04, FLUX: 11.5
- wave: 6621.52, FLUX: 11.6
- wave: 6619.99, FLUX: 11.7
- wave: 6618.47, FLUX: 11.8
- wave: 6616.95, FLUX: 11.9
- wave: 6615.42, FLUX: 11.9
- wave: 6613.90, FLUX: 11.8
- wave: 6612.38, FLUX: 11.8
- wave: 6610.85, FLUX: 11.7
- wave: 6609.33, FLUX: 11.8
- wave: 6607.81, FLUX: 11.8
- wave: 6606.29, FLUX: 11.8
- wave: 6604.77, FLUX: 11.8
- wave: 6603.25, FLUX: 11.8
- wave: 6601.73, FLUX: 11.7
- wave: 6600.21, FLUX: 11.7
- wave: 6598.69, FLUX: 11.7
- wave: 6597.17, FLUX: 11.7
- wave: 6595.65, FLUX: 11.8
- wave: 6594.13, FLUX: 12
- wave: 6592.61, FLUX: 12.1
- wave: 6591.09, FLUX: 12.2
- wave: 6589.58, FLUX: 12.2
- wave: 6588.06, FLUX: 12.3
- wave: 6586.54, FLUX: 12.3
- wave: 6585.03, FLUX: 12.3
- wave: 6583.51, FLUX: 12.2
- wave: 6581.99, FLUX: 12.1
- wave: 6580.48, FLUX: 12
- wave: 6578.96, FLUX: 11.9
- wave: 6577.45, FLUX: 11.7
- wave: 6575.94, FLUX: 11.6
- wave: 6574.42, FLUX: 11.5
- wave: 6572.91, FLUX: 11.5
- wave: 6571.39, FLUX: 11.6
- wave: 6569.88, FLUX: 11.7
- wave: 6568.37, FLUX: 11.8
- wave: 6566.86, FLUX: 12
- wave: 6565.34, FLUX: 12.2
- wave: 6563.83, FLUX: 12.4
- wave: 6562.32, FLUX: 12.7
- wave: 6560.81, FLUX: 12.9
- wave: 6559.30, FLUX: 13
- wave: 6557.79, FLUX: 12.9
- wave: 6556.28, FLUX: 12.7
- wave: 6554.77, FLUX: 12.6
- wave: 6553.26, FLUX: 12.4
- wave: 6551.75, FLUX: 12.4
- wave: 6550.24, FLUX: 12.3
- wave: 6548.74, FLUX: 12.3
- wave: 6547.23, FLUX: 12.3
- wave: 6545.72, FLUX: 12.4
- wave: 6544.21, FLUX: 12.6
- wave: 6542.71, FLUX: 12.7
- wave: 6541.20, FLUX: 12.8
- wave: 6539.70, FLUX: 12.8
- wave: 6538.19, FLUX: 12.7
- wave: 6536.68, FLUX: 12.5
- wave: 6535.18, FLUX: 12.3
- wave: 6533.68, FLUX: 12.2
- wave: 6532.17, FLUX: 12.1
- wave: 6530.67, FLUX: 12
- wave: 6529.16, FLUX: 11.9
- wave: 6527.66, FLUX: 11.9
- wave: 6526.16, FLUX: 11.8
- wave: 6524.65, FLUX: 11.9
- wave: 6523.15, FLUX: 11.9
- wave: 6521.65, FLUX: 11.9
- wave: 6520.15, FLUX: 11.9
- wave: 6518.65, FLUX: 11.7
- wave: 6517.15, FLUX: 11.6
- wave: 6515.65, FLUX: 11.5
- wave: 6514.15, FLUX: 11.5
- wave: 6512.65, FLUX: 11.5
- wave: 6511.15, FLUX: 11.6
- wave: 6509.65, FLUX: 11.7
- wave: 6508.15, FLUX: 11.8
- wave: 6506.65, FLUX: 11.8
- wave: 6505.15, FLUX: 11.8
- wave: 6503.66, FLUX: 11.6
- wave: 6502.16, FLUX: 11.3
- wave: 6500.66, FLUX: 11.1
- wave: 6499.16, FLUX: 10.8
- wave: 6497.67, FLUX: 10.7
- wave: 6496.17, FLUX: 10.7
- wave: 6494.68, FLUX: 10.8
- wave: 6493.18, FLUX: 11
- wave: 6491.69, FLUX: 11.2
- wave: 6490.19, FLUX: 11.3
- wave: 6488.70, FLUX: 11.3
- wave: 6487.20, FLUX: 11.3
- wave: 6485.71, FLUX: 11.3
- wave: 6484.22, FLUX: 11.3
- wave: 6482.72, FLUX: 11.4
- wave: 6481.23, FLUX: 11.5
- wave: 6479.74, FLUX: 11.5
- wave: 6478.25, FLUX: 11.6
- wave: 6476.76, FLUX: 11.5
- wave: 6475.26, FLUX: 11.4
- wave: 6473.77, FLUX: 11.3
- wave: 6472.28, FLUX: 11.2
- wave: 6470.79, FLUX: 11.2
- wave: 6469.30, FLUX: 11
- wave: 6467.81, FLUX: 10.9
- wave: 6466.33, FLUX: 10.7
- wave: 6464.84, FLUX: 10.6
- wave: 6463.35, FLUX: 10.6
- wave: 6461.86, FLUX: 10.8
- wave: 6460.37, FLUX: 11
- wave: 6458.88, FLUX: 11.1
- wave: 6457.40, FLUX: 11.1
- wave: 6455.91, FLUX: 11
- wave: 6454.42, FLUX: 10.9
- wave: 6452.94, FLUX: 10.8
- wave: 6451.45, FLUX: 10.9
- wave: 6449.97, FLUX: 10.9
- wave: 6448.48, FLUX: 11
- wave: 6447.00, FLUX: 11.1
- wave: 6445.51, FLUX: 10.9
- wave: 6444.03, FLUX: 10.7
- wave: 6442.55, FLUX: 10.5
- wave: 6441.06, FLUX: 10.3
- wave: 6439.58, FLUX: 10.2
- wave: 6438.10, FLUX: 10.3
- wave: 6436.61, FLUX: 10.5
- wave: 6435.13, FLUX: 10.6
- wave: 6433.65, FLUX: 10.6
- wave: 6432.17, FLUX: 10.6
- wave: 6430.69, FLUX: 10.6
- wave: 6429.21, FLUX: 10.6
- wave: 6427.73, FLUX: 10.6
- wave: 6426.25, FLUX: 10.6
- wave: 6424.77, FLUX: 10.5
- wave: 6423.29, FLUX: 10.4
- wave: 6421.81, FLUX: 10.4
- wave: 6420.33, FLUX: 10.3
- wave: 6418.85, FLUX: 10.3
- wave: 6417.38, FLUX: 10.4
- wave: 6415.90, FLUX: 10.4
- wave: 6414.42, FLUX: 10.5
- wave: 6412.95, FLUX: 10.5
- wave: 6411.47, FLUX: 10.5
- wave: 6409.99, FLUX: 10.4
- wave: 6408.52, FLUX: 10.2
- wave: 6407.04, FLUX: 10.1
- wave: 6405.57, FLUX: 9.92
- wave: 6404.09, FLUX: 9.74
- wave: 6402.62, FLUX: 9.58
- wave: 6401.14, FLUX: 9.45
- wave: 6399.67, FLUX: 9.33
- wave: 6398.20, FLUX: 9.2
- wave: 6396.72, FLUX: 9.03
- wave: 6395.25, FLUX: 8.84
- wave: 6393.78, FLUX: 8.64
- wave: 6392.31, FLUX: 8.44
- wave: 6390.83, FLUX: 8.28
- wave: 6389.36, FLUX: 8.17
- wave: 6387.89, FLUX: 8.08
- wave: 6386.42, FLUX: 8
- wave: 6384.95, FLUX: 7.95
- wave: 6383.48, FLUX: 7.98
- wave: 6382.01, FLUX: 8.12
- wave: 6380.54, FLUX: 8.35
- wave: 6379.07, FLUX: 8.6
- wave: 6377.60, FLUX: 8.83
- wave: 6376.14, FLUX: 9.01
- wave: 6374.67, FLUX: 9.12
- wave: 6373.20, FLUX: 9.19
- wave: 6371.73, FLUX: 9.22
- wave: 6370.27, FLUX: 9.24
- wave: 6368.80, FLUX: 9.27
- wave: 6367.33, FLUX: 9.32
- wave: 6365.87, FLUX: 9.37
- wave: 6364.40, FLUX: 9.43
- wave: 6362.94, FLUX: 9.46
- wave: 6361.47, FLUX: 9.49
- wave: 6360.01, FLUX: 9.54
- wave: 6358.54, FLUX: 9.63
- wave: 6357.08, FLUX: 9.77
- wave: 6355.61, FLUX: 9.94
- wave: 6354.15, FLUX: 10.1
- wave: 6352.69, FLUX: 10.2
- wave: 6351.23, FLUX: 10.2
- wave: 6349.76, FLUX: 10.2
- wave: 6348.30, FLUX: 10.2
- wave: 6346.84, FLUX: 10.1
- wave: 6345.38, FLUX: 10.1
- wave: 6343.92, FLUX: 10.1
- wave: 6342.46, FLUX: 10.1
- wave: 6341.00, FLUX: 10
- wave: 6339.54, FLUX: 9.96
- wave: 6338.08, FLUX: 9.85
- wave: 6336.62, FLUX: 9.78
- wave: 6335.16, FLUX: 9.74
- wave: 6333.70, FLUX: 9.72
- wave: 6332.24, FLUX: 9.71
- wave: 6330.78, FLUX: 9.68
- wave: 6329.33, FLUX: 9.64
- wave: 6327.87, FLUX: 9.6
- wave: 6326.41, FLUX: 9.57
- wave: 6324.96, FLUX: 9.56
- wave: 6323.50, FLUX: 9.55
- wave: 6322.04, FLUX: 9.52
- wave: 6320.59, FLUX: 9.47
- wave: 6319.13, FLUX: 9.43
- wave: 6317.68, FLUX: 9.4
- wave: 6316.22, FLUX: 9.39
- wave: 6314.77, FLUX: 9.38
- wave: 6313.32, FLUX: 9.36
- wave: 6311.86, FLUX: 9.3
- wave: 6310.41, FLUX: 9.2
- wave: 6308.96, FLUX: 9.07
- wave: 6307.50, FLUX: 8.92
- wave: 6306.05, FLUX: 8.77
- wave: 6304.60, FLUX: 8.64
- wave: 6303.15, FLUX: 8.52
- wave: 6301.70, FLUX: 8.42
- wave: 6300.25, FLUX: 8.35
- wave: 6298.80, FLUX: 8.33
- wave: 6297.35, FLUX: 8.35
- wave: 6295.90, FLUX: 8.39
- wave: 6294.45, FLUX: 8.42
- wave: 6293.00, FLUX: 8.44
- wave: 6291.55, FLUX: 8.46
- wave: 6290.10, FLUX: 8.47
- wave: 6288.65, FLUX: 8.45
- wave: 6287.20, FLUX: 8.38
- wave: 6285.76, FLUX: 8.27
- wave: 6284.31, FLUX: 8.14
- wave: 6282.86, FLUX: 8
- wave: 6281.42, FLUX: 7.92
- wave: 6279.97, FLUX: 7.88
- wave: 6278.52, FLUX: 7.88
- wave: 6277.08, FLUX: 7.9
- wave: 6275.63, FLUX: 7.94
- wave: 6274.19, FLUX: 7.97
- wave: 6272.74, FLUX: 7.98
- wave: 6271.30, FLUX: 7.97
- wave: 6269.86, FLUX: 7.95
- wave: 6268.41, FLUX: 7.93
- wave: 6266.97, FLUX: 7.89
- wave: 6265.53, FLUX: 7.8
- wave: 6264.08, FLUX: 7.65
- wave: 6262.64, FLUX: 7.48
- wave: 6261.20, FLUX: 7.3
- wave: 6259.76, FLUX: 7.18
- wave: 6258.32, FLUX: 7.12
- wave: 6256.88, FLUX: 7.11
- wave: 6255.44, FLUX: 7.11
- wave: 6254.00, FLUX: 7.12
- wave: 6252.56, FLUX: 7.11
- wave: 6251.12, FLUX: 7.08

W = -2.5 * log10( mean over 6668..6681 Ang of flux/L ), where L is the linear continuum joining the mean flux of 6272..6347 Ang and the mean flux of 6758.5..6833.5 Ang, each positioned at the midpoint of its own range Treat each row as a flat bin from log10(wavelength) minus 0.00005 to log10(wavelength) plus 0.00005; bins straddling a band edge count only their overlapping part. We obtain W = -0.23 mag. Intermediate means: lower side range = 8.98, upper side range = 8.71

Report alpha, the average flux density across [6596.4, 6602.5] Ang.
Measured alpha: 11.7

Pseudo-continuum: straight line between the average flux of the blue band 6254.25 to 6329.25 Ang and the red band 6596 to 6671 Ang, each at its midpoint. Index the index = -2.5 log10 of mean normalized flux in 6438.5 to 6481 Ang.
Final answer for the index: -0.11 mag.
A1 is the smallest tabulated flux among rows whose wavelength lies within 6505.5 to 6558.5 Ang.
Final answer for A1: 11.5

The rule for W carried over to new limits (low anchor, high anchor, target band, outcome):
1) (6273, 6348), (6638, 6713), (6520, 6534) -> -0.20 mag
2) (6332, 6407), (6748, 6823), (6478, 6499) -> -0.22 mag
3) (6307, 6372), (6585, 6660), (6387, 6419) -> 0.06 mag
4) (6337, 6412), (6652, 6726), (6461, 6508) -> -0.16 mag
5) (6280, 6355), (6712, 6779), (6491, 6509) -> -0.21 mag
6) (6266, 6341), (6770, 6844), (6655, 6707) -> -0.20 mag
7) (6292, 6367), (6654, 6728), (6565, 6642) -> -0.18 mag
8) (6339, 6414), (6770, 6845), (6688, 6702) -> -0.13 mag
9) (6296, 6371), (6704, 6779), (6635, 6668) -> -0.19 mag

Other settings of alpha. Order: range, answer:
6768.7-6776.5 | 9.37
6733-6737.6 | 9.09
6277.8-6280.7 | 7.87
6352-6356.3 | 10.1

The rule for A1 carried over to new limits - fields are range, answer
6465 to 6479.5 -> 10.7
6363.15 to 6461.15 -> 7.95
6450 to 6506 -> 10.6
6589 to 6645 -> 11.4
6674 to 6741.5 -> 9.06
